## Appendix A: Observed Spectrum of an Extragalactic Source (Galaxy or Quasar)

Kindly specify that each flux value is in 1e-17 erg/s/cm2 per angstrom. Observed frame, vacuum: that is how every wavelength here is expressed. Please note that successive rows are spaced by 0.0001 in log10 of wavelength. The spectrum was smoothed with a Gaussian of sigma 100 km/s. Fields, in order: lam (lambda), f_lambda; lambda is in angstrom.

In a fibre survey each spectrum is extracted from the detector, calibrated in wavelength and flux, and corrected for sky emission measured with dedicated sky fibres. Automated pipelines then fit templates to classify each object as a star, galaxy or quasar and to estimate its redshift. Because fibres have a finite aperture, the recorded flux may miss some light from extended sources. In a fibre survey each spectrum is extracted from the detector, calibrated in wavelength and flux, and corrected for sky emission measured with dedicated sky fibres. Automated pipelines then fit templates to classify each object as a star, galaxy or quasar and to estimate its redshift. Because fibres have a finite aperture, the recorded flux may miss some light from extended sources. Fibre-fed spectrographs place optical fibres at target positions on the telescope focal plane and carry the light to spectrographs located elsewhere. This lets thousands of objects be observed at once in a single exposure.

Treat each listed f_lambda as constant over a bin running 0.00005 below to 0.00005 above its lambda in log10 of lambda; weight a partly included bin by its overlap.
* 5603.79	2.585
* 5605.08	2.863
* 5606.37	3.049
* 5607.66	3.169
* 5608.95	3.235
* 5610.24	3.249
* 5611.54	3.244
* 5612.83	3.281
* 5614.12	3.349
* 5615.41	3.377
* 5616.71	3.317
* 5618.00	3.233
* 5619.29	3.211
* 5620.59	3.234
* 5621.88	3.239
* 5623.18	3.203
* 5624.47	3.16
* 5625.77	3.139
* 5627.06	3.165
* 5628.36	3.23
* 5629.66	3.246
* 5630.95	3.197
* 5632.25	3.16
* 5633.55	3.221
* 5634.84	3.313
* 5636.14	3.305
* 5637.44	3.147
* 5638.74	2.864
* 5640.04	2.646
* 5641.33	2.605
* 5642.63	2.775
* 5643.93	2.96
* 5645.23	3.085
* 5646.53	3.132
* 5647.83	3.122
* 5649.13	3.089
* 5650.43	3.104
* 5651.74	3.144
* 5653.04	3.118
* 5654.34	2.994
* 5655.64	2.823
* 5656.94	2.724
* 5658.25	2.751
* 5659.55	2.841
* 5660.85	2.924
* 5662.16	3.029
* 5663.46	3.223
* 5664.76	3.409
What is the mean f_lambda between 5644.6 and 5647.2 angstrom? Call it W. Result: 3.11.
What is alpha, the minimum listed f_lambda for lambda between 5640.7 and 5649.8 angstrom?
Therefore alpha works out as 2.605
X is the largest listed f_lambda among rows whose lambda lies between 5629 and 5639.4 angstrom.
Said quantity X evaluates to 3.313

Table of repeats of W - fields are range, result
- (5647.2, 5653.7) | 3.11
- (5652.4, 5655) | 3.06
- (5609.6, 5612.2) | 3.24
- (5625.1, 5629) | 3.18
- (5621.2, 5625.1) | 3.2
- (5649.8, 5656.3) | 3.04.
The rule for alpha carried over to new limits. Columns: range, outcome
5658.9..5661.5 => 2.841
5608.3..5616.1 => 3.235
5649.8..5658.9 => 2.724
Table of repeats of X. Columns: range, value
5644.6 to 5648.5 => 3.132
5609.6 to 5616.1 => 3.377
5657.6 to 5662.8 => 3.029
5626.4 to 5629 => 3.23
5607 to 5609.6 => 3.235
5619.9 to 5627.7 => 3.239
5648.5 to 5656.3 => 3.144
